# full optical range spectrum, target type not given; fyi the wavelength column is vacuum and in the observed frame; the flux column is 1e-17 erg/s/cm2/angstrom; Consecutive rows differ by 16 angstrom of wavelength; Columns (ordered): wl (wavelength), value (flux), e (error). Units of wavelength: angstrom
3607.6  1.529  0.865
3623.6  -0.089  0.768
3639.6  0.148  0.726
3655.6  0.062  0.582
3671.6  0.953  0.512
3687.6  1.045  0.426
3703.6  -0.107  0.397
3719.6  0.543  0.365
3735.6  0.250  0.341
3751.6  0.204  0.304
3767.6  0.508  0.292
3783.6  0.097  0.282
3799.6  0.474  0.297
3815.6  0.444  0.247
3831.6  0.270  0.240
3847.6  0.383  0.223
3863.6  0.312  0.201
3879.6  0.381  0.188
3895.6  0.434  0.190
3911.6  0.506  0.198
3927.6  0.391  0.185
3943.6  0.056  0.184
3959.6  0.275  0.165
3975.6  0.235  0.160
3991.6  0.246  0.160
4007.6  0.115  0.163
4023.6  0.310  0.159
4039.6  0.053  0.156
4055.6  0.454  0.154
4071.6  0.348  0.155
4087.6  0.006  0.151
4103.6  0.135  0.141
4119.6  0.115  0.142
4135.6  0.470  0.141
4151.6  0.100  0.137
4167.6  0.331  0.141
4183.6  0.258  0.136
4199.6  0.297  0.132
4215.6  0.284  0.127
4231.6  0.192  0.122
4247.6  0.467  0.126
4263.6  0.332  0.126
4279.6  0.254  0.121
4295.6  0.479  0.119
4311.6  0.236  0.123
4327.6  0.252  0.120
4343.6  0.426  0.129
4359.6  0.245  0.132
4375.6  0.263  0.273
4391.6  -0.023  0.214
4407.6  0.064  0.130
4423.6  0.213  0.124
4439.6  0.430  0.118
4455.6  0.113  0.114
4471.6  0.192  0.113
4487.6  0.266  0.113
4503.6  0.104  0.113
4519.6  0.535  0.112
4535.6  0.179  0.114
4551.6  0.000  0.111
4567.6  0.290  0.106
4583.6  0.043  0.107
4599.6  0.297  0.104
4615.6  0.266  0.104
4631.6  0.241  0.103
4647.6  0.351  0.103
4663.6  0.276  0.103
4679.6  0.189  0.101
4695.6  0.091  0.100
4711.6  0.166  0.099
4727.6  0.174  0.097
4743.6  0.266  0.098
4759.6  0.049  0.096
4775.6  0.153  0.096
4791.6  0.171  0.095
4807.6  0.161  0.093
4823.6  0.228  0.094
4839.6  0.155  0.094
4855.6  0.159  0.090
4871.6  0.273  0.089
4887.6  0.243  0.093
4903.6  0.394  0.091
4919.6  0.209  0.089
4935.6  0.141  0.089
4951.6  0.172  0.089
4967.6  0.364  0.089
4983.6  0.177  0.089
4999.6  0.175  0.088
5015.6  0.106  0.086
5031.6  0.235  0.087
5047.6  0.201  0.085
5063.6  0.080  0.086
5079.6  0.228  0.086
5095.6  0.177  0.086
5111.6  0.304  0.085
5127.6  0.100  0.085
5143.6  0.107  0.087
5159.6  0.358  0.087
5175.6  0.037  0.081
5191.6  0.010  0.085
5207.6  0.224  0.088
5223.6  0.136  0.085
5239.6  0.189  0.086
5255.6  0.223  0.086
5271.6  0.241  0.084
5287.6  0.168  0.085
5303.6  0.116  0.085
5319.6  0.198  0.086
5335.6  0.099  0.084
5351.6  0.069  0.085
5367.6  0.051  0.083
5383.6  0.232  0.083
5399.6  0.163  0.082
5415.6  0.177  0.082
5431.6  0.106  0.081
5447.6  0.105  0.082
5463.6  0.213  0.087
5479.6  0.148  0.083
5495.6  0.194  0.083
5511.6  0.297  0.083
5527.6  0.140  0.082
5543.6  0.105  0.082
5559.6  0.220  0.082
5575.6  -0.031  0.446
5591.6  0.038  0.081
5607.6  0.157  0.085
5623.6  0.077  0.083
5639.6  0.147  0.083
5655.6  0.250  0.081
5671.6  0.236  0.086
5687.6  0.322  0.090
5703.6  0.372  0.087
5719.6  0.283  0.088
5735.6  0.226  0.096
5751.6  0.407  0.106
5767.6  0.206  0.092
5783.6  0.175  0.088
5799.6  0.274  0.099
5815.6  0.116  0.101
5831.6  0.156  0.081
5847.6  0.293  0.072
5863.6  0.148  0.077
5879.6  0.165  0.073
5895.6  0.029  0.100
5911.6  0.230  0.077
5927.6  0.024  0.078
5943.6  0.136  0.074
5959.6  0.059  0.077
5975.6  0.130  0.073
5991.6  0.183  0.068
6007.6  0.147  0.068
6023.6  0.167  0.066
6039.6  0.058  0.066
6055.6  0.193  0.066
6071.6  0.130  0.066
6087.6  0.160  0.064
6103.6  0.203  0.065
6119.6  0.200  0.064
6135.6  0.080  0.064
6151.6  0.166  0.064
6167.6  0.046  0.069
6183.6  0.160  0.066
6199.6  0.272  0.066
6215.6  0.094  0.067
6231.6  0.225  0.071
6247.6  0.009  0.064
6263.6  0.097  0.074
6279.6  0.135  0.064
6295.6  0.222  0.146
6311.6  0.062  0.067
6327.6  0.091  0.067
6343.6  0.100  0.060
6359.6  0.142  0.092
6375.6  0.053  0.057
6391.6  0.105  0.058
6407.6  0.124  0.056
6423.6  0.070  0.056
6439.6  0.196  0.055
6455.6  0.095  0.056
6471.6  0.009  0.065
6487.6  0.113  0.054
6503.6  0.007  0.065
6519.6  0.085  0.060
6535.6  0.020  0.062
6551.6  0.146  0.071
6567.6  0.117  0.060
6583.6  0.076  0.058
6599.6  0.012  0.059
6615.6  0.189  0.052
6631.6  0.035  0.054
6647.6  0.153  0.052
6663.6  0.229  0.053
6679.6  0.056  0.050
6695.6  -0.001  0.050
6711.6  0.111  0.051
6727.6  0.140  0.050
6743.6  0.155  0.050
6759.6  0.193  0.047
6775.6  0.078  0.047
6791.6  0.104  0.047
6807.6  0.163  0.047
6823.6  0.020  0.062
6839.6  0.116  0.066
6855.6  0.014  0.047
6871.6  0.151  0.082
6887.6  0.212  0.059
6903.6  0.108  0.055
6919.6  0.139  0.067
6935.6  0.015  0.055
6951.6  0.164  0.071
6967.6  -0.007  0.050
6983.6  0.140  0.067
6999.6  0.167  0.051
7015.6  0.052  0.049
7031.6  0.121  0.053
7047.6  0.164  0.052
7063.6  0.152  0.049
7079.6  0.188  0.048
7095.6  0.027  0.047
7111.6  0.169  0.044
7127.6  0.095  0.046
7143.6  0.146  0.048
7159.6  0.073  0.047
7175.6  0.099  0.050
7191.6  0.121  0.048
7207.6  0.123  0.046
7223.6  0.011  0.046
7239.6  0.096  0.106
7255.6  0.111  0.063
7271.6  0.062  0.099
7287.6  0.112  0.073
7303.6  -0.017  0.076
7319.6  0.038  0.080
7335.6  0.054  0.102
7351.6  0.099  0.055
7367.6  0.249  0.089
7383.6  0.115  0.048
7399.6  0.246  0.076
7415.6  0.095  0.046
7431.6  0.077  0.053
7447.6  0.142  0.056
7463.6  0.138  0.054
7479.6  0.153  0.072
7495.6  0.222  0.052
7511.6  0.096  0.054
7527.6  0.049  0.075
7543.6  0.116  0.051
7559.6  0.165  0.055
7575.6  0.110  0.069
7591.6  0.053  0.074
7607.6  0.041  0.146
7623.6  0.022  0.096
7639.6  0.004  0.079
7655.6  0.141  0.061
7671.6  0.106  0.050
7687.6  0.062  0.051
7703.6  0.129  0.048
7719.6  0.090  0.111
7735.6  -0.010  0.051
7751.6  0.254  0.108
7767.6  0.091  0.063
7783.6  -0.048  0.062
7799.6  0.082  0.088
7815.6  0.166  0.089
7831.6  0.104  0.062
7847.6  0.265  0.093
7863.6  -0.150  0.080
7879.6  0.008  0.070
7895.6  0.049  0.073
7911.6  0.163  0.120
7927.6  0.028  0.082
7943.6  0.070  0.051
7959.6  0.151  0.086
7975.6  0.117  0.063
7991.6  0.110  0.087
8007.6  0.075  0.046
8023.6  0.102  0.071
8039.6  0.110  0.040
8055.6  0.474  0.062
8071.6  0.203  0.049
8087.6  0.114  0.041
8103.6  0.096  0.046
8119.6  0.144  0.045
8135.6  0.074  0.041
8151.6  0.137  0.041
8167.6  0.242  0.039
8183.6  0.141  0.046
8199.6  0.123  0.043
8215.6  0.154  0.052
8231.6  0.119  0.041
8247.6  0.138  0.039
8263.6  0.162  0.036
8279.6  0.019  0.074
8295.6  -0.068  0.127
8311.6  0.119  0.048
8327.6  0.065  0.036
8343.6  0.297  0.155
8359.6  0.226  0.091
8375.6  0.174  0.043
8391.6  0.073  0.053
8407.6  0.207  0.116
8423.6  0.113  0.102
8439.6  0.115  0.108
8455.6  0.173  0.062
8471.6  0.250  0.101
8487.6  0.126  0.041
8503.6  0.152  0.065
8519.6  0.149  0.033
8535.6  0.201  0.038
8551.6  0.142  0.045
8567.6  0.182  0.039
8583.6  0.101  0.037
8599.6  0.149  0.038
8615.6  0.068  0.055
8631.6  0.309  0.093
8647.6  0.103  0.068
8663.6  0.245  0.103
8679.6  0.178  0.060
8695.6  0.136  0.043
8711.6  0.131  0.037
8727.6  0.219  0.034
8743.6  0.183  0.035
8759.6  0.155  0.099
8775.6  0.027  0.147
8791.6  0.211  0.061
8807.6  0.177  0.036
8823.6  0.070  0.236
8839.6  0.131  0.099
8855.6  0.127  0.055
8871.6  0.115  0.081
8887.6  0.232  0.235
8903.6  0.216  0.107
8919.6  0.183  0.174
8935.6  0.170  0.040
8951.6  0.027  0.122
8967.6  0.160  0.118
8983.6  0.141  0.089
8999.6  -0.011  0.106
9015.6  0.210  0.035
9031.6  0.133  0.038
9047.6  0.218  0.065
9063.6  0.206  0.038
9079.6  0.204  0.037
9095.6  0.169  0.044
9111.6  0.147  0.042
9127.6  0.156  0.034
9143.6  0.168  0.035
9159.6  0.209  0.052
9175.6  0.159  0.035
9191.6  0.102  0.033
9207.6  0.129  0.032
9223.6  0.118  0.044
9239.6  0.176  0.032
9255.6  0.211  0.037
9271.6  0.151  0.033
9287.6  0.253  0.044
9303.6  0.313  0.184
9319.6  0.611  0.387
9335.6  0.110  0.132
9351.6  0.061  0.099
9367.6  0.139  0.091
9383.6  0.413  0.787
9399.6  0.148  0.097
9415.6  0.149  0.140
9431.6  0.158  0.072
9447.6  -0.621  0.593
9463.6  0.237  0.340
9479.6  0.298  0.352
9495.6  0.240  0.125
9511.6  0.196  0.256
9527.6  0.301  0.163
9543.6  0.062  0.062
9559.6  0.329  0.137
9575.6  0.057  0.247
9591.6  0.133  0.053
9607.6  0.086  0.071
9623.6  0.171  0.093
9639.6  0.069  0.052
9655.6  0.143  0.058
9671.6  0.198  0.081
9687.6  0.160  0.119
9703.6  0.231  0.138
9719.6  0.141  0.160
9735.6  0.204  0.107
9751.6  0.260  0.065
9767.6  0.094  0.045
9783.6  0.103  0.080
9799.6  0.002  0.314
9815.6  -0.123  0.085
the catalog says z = 1.16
